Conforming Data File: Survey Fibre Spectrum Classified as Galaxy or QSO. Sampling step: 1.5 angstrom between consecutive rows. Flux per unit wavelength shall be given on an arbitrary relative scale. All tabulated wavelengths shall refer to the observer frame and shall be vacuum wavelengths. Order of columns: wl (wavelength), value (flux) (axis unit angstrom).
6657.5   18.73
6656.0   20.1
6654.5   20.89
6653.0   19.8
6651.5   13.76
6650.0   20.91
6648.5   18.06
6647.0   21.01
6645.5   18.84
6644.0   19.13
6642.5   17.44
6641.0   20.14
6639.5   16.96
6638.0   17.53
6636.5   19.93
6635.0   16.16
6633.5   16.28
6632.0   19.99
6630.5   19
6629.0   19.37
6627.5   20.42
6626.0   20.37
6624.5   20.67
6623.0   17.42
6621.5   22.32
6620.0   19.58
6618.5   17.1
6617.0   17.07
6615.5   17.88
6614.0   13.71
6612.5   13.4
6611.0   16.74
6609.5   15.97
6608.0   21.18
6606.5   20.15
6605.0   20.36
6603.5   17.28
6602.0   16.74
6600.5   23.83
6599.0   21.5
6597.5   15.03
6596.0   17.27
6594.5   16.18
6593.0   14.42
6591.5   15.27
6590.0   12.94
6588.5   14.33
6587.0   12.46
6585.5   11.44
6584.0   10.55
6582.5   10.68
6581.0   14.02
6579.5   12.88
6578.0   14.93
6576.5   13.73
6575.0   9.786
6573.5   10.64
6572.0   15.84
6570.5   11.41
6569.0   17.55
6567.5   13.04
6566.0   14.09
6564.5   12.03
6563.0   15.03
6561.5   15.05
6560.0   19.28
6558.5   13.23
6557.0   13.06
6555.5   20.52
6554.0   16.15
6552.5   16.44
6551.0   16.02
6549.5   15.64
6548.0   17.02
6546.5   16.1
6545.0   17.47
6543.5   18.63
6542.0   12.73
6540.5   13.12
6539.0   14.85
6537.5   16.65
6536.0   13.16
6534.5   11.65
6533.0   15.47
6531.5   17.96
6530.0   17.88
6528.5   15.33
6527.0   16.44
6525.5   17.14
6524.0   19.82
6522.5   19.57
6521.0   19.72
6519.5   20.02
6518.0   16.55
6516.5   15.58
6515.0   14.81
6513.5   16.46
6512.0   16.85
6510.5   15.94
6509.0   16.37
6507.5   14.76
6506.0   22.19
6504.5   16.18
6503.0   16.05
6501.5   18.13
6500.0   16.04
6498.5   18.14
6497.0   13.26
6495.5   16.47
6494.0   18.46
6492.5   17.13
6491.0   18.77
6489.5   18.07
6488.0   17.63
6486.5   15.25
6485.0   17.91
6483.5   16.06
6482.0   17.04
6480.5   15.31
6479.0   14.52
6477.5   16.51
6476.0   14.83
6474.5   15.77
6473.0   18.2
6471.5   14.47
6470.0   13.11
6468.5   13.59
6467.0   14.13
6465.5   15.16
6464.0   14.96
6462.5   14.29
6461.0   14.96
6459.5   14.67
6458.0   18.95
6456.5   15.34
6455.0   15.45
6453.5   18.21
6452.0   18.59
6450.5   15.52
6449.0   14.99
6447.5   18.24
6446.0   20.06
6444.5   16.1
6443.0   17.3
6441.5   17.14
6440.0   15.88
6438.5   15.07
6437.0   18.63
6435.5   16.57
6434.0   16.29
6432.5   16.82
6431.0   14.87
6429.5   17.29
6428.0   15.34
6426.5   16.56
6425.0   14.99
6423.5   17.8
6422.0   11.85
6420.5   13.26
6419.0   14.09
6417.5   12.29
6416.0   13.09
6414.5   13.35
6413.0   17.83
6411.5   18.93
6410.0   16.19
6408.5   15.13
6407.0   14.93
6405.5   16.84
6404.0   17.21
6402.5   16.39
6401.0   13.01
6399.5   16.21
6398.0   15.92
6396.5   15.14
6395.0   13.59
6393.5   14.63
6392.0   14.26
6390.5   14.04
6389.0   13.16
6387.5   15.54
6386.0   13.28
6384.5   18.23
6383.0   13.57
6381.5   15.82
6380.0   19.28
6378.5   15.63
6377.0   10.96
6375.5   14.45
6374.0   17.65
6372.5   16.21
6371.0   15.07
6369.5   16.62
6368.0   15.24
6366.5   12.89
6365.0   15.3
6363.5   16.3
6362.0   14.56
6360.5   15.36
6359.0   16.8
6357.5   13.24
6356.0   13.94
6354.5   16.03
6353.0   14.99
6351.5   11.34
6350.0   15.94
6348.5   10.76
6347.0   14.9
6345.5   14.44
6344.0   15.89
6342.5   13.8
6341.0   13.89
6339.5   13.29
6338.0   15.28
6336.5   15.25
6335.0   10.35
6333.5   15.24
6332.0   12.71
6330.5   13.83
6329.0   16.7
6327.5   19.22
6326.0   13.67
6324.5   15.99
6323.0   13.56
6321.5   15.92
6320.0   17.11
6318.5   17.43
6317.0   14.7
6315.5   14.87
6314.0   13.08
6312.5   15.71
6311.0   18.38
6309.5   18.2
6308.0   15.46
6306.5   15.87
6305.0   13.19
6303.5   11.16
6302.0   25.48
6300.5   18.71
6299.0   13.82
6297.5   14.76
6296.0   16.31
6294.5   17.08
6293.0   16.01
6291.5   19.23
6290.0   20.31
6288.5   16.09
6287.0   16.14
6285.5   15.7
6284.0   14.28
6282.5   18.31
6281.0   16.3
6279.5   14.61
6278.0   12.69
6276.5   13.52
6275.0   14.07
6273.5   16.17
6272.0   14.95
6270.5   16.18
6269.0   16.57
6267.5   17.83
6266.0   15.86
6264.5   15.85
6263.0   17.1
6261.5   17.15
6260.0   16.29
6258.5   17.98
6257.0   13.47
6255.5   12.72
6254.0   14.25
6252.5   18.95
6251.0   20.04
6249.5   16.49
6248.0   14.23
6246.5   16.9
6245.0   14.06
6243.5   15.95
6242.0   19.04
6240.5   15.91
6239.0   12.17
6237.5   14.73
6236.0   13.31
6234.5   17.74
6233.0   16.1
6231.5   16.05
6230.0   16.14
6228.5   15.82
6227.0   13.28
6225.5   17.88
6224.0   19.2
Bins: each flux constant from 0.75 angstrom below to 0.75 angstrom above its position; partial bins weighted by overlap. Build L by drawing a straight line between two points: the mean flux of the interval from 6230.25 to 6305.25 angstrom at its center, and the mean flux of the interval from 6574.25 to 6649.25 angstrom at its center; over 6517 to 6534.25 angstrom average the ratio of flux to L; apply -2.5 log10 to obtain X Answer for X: -0.05 mag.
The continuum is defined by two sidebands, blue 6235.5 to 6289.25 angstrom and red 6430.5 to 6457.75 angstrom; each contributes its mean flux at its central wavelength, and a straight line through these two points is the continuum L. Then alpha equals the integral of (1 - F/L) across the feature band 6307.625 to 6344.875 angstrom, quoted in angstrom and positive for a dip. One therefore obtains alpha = 2.13 angstrom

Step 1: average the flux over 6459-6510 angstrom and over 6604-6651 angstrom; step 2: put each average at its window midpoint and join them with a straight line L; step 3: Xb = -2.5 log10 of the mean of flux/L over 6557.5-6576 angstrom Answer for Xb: 0.250 mag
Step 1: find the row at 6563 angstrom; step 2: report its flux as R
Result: 15.03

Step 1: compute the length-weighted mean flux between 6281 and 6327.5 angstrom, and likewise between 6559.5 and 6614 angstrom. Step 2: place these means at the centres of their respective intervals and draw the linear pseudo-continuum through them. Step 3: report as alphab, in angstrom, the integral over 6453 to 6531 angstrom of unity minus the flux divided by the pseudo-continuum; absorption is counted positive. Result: -4.9 angstrom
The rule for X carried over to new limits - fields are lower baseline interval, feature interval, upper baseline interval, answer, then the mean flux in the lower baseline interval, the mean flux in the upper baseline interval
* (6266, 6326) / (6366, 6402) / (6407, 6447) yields 0.06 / 16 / 15.9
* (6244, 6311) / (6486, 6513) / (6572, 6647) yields -0.03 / 16.2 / 16.8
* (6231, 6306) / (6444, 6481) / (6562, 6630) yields 0.01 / 16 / 16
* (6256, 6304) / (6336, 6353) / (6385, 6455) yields 0.14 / 16.3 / 15.7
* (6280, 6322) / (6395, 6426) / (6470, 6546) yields 0.09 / 16.4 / 16.5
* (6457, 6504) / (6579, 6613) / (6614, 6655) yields 0.14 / 16.1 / 18.7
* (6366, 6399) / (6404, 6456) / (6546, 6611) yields -0.06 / 15.1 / 15.4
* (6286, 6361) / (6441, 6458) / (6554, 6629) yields -0.09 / 15.4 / 16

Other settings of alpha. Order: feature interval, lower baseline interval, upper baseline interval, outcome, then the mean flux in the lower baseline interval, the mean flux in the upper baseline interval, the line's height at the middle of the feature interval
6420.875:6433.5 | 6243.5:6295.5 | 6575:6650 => 0.71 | 16.1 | 17.1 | 16.6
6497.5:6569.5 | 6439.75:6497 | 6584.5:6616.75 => 0.51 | 16.3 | 16.5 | 16.4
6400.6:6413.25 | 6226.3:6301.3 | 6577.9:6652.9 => 0.14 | 16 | 17.3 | 16.5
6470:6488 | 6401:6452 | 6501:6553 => 0.35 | 16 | 16.5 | 16.3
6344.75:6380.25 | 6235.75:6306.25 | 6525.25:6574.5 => 2.09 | 16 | 15.3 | 15.8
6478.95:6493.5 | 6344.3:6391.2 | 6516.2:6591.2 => -1.81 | 14.9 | 15.1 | 15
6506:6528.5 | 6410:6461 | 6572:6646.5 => -1.16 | 16.1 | 16.8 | 16.4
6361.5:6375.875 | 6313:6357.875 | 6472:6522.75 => -0.39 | 14.6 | 16.9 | 15.1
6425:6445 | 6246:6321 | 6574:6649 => 0.15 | 16.1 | 17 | 16.5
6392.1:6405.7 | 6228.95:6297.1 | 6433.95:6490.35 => 0.68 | 16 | 16.2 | 16.1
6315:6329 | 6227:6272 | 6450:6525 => 0.21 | 16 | 16.5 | 16.1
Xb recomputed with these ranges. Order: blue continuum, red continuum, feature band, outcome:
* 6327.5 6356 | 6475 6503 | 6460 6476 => 0.099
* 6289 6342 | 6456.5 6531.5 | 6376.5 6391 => 0.071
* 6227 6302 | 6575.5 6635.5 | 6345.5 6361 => 0.137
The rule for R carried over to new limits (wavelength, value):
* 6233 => 16.1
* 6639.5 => 16.96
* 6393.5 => 14.63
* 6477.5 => 16.51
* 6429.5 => 17.29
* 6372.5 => 16.21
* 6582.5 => 10.68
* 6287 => 16.14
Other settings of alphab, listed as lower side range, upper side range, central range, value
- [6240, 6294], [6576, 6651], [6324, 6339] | 1.4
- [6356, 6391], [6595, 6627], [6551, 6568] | 2.2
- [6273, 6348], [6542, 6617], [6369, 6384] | 0.0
